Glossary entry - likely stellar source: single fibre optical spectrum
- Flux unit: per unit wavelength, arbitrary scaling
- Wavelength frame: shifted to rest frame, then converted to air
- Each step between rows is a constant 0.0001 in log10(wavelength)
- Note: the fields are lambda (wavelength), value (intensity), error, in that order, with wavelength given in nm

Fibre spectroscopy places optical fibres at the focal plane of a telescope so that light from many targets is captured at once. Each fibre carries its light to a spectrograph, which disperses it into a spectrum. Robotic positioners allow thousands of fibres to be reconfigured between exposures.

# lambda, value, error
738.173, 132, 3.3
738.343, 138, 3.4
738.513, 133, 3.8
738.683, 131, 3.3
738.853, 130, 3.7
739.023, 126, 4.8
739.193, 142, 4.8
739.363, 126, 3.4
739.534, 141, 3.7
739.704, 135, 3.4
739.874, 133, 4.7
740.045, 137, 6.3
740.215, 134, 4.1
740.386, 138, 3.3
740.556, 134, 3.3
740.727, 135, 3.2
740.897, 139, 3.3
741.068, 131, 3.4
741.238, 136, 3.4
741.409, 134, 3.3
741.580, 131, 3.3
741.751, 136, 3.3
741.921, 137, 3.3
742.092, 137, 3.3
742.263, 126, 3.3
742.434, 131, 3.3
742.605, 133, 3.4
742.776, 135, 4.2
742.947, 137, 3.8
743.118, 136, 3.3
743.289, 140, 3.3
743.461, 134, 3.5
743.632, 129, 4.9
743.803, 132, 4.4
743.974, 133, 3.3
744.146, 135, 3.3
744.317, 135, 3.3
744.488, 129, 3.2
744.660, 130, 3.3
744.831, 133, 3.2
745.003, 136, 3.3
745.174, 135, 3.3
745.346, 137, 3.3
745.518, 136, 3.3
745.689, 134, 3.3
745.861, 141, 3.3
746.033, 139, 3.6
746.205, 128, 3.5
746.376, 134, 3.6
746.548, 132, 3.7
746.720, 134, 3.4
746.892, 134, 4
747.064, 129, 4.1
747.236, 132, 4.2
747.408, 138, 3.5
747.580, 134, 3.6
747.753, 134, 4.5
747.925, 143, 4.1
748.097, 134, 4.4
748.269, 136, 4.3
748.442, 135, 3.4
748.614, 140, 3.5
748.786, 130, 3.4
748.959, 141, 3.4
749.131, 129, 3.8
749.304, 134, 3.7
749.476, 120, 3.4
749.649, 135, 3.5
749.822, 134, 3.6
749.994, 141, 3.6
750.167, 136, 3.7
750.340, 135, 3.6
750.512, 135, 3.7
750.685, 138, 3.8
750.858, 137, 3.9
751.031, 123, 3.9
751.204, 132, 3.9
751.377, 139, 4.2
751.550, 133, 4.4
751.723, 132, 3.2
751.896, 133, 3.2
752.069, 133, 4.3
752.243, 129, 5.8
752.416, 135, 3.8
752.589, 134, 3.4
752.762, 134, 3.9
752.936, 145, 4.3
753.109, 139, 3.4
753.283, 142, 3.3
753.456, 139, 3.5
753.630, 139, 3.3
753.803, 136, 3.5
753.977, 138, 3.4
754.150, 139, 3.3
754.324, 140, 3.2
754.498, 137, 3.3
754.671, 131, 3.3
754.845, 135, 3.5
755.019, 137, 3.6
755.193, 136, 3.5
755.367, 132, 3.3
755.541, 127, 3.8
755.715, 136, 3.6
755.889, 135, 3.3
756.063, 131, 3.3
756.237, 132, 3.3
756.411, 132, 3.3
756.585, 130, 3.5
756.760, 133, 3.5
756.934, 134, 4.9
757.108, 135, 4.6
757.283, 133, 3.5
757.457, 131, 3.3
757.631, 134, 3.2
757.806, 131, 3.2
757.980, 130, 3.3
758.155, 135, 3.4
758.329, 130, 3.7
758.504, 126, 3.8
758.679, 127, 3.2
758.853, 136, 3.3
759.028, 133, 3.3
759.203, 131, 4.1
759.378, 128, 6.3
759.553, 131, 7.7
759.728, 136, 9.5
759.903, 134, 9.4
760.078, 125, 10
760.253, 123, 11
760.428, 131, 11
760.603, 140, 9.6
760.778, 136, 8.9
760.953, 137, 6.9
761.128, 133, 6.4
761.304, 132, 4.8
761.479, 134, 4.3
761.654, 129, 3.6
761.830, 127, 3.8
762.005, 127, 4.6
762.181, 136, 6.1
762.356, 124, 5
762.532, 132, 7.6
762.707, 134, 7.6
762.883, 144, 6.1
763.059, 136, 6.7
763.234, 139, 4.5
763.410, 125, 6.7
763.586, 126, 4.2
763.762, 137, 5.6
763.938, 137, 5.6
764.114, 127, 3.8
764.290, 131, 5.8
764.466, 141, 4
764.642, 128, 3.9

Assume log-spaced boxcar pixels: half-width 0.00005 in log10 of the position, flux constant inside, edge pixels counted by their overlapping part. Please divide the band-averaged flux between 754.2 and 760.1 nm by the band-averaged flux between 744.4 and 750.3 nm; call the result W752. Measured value 0.99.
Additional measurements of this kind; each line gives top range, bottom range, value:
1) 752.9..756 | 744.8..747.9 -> 1.02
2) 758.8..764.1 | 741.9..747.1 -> 0.99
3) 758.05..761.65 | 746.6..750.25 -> 0.98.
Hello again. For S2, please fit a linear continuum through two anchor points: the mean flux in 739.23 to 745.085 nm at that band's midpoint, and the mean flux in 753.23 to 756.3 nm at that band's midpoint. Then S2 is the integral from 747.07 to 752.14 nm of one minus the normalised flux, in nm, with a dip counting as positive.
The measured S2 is 0.03 nm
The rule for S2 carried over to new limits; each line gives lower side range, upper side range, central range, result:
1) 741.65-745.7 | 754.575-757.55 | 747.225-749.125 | -0.033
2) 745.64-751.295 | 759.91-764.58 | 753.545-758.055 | -0.024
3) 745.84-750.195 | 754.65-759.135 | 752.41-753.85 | -0.055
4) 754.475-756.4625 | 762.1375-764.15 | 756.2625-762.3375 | 0.072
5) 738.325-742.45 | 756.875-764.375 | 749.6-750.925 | -0.033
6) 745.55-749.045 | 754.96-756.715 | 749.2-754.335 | -0.052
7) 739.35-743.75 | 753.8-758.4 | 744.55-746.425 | -0.006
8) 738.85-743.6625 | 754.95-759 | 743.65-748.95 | -0.029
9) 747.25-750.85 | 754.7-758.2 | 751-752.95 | 0.012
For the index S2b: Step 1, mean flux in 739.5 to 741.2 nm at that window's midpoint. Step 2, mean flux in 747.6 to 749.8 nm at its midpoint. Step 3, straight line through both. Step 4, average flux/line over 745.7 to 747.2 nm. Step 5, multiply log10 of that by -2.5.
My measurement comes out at 0.01 mag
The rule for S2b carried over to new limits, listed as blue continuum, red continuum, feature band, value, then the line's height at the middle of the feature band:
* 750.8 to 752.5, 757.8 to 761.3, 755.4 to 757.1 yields 0.00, 132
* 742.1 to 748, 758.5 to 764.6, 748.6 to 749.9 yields 0.01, 134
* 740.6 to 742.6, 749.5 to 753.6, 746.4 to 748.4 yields 0.00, 135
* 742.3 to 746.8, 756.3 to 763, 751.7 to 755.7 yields -0.02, 133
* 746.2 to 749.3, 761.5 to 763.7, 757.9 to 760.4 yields 0.02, 132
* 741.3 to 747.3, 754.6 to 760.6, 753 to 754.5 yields -0.05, 132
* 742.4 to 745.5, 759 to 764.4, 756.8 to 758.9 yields 0.01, 133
